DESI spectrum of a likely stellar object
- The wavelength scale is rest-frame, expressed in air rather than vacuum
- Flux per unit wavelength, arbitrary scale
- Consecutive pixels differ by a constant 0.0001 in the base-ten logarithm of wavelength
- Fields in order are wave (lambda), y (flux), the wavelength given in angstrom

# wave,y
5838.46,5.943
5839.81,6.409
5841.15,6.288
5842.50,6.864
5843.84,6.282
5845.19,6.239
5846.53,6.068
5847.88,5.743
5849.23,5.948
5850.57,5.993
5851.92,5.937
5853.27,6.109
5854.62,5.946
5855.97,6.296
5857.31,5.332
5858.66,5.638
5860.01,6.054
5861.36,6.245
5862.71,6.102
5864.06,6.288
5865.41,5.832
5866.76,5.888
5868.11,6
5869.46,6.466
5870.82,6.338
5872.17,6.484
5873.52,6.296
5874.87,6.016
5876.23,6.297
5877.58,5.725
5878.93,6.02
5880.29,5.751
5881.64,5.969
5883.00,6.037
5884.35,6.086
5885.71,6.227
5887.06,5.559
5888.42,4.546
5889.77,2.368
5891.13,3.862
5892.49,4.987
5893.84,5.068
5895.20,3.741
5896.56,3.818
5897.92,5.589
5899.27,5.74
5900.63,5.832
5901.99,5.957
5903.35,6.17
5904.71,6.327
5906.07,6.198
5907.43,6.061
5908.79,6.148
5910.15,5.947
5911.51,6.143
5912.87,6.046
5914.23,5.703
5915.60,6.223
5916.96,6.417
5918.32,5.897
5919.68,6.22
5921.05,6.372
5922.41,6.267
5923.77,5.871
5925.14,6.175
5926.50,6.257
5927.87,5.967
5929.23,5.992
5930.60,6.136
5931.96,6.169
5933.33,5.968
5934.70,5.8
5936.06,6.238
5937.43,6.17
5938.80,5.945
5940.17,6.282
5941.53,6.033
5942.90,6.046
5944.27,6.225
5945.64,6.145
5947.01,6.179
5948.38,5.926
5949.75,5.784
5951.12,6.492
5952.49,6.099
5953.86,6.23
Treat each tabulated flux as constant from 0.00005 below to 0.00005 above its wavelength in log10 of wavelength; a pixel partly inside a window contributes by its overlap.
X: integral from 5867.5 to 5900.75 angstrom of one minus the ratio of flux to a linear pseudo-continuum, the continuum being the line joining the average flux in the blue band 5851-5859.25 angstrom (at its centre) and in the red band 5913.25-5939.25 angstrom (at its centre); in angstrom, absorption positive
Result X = 2.78 angstrom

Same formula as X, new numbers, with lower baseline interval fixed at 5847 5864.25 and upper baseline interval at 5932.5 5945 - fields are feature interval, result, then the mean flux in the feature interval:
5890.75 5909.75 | 1.9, 5.43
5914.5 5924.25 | -0.2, 6.17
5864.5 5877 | -0.4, 6.18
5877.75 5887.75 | 0.1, 5.94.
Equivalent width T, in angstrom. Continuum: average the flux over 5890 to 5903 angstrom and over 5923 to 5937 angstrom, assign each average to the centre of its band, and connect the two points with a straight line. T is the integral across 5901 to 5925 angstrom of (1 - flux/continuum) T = -2.9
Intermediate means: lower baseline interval 4.9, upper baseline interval 6.06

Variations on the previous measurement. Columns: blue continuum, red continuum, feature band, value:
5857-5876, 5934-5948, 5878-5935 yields 3.6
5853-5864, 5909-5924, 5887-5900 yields 3.4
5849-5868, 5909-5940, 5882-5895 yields 2.3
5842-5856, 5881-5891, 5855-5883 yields -2.3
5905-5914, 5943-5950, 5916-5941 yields -0.2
